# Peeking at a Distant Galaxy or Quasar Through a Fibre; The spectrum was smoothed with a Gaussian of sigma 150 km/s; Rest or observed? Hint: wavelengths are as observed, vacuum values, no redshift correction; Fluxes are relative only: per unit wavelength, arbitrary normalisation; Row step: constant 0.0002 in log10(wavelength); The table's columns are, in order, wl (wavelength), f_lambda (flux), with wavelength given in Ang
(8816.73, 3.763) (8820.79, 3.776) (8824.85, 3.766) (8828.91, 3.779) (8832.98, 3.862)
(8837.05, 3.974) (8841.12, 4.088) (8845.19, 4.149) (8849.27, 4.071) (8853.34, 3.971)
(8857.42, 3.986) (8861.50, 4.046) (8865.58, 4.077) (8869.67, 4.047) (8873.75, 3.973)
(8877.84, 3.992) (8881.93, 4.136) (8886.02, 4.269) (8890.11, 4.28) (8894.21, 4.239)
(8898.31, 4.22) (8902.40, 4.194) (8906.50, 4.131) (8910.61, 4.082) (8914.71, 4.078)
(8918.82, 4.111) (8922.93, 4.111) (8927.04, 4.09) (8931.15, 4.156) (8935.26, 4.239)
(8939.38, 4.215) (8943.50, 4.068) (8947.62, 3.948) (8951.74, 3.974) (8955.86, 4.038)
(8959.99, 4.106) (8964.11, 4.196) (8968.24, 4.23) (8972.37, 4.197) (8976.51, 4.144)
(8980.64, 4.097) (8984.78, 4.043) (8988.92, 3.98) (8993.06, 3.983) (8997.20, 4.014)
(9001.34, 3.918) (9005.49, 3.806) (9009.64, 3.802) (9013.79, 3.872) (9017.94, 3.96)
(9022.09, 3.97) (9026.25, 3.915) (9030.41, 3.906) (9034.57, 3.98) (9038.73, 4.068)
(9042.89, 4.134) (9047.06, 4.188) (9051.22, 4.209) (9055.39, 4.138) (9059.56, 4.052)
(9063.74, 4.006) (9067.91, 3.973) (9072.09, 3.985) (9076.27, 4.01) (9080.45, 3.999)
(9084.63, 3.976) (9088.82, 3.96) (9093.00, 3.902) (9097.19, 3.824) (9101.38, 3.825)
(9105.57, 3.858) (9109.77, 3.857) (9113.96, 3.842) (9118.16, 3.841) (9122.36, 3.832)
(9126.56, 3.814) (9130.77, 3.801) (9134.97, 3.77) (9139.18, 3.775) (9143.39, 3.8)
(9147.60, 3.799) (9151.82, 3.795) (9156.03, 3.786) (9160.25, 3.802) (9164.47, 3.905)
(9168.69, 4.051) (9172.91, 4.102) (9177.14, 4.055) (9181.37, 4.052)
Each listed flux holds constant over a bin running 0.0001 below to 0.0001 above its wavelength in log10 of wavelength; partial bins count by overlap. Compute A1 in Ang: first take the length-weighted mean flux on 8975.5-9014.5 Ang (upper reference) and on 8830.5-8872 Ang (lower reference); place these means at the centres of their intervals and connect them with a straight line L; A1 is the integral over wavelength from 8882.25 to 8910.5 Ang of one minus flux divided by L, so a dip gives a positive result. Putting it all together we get -1.4 Ang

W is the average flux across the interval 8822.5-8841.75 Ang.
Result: 3.88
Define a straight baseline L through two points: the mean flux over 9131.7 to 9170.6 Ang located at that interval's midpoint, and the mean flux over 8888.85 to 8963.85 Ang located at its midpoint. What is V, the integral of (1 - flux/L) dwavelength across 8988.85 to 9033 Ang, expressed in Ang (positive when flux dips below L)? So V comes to 1.06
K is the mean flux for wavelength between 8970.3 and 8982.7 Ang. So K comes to 4.15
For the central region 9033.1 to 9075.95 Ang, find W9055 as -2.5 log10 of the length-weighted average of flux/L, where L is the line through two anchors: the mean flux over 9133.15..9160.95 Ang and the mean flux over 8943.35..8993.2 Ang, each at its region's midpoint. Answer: -0.04 mag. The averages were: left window 4.08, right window 3.79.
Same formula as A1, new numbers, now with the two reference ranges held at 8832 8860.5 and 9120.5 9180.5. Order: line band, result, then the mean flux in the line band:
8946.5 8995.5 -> -1.5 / 4.08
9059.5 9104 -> -0.5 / 3.95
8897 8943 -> -1.8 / 4.14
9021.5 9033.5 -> 0.0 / 3.93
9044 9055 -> -0.7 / 4.18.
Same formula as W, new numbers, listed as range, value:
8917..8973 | 4.12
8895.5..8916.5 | 4.15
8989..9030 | 3.92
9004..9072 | 4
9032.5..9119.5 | 3.98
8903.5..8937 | 4.13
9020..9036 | 3.94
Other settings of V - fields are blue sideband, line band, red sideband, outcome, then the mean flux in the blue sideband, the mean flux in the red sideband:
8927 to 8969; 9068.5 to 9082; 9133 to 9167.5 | -0.25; 4.11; 3.81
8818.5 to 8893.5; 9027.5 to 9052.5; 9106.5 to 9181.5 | -0.96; 4.02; 3.87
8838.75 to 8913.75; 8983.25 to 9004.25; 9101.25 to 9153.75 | -0.04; 4.11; 3.82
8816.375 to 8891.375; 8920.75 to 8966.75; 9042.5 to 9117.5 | -1.28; 4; 3.98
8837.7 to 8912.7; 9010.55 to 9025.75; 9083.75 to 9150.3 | 0.10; 4.11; 3.84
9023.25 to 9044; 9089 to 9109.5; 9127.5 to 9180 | 0.33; 3.99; 3.87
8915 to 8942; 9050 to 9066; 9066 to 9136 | -0.57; 4.15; 3.89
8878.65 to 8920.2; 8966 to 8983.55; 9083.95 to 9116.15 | -0.44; 4.17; 3.88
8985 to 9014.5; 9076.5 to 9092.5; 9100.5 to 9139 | -0.51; 3.92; 3.82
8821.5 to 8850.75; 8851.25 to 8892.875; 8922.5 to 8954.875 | -0.85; 3.95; 4.1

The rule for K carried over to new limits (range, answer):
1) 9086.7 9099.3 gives 3.9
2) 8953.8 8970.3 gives 4.14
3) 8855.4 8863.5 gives 4.02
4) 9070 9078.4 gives 4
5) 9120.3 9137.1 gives 3.8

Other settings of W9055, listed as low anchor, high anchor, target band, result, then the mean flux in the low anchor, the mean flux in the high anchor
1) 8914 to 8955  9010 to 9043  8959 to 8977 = -0.036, 4.1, 3.96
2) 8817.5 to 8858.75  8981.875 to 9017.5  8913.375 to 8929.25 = -0.044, 3.94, 3.93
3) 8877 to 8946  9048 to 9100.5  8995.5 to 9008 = 0.045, 4.15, 4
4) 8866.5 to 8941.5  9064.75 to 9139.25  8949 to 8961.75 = 0.011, 4.14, 3.88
